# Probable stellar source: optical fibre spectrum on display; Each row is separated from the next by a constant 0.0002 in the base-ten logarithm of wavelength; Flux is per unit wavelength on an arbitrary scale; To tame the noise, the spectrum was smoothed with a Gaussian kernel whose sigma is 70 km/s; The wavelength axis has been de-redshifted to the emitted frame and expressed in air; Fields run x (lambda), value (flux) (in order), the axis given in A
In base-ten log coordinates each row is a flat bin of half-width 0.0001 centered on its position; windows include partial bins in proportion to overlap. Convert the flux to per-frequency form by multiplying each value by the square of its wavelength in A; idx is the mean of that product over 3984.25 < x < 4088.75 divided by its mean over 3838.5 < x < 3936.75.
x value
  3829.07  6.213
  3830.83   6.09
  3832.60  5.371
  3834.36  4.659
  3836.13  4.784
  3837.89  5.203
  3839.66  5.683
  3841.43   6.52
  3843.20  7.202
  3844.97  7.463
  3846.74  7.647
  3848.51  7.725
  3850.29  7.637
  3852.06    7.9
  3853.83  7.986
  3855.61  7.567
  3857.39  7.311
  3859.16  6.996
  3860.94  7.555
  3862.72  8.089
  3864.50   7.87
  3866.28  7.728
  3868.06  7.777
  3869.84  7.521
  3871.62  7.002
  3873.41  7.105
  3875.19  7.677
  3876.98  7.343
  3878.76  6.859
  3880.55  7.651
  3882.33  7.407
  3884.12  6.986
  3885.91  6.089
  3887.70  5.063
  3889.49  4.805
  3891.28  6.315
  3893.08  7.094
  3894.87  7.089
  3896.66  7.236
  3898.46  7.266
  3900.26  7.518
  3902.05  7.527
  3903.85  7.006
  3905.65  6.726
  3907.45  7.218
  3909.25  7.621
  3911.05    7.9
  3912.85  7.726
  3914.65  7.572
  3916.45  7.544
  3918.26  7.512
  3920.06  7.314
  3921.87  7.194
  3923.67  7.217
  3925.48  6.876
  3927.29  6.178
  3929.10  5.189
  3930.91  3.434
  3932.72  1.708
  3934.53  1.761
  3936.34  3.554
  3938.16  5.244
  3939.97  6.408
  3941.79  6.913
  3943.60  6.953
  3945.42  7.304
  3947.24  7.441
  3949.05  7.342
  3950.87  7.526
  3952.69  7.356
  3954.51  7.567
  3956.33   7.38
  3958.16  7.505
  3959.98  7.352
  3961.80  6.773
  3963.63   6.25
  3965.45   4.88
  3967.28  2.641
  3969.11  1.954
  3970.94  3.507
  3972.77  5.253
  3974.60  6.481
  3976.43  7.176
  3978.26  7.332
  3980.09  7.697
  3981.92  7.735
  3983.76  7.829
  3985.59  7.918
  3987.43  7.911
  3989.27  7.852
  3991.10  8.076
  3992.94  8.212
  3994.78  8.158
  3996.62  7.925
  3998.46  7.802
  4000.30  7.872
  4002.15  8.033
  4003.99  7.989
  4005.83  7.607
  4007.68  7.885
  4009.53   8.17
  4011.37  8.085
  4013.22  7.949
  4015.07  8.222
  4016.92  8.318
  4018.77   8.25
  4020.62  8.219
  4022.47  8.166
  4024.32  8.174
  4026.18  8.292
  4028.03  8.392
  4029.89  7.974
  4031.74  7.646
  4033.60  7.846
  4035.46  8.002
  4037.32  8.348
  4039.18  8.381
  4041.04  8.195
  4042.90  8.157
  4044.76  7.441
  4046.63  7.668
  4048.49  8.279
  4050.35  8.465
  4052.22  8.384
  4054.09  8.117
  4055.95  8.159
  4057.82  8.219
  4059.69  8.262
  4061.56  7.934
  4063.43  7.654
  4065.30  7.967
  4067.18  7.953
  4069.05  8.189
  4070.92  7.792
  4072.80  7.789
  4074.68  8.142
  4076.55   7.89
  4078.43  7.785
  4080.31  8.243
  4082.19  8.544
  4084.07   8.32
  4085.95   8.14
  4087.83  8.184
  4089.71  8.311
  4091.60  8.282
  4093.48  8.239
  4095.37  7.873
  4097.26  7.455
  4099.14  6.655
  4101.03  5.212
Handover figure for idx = 1.3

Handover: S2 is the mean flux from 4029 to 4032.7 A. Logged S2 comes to 7.82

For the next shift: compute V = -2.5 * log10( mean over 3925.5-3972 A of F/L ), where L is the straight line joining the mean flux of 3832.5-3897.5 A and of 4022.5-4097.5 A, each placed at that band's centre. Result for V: 0.30 mag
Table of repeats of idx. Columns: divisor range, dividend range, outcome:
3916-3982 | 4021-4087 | 1.41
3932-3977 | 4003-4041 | 1.45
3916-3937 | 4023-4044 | 1.58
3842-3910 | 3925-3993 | 0.90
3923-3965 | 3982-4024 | 1.35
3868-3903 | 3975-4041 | 1.22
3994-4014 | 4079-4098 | 1.07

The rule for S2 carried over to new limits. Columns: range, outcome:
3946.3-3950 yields 7.4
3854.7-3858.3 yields 7.43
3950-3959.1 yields 7.46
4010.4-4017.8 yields 8.15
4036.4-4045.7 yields 8.1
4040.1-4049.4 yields 7.95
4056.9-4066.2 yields 8.01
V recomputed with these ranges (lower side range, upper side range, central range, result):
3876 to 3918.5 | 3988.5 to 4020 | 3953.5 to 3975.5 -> 0.332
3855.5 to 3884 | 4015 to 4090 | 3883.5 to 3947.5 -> 0.190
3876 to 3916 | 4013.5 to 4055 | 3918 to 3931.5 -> 0.137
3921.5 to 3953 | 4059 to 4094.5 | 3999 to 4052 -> -0.118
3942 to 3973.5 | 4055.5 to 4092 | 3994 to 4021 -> -0.148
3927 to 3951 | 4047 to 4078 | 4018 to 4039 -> -0.112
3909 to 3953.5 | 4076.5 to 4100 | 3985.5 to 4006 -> -0.137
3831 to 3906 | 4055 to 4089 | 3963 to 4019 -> 0.075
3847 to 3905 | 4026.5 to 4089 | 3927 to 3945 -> 0.495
